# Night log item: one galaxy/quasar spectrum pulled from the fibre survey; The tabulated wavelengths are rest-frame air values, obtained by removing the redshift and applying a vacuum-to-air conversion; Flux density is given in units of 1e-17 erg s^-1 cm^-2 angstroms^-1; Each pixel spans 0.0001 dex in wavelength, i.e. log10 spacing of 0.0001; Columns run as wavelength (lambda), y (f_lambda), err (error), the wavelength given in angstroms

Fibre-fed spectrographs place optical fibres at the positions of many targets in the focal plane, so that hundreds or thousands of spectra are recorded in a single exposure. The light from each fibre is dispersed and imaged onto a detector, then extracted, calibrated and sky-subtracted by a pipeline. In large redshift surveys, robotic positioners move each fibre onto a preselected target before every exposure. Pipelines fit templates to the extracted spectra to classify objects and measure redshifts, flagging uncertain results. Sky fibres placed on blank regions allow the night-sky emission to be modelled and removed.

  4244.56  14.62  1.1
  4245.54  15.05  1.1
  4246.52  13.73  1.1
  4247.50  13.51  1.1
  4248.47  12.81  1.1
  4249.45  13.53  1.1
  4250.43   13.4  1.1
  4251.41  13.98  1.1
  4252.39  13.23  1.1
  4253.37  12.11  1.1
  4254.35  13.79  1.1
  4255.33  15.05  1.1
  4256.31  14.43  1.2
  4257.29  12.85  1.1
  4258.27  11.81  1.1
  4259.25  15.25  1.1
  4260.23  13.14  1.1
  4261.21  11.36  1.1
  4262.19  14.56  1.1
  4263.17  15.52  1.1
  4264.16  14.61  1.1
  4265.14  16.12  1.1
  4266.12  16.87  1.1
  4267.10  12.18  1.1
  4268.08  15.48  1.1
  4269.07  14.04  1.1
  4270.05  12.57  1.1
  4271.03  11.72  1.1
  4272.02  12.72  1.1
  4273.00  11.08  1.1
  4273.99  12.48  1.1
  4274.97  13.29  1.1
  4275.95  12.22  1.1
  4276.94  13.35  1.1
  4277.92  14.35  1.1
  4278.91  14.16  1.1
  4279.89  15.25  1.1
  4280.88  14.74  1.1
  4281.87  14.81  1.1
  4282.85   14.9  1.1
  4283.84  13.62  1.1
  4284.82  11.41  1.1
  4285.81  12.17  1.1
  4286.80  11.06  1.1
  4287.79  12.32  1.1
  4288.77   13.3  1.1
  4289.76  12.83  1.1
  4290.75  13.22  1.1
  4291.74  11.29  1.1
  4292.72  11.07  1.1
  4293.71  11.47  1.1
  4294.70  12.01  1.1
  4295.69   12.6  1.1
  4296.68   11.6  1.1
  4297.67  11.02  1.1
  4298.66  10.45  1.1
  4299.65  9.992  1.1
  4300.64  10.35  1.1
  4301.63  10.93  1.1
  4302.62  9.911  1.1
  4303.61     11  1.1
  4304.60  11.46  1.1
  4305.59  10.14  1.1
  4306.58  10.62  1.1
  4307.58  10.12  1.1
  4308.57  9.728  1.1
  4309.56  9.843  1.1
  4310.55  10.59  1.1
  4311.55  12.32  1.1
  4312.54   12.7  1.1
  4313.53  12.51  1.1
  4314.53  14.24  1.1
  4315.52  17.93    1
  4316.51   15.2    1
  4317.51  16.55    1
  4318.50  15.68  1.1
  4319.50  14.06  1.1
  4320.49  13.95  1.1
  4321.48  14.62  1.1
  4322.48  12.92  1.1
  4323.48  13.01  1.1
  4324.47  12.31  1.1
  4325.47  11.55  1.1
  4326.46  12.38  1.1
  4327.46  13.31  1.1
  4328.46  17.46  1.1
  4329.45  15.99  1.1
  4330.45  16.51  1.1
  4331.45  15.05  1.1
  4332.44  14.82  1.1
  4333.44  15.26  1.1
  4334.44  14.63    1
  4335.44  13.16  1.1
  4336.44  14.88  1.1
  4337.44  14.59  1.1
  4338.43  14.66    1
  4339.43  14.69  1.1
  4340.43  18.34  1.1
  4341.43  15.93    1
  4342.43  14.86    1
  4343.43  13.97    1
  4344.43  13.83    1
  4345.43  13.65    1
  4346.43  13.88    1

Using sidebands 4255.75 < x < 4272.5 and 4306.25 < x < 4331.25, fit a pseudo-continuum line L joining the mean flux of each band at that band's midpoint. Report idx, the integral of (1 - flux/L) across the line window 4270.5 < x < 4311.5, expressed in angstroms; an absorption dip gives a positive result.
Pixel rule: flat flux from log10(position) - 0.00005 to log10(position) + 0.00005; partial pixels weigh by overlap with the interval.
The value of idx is 5.1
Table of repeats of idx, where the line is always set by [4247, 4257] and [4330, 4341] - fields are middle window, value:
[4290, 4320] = 5.3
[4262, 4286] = 0.3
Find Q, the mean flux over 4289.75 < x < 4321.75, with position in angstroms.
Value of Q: 12.2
